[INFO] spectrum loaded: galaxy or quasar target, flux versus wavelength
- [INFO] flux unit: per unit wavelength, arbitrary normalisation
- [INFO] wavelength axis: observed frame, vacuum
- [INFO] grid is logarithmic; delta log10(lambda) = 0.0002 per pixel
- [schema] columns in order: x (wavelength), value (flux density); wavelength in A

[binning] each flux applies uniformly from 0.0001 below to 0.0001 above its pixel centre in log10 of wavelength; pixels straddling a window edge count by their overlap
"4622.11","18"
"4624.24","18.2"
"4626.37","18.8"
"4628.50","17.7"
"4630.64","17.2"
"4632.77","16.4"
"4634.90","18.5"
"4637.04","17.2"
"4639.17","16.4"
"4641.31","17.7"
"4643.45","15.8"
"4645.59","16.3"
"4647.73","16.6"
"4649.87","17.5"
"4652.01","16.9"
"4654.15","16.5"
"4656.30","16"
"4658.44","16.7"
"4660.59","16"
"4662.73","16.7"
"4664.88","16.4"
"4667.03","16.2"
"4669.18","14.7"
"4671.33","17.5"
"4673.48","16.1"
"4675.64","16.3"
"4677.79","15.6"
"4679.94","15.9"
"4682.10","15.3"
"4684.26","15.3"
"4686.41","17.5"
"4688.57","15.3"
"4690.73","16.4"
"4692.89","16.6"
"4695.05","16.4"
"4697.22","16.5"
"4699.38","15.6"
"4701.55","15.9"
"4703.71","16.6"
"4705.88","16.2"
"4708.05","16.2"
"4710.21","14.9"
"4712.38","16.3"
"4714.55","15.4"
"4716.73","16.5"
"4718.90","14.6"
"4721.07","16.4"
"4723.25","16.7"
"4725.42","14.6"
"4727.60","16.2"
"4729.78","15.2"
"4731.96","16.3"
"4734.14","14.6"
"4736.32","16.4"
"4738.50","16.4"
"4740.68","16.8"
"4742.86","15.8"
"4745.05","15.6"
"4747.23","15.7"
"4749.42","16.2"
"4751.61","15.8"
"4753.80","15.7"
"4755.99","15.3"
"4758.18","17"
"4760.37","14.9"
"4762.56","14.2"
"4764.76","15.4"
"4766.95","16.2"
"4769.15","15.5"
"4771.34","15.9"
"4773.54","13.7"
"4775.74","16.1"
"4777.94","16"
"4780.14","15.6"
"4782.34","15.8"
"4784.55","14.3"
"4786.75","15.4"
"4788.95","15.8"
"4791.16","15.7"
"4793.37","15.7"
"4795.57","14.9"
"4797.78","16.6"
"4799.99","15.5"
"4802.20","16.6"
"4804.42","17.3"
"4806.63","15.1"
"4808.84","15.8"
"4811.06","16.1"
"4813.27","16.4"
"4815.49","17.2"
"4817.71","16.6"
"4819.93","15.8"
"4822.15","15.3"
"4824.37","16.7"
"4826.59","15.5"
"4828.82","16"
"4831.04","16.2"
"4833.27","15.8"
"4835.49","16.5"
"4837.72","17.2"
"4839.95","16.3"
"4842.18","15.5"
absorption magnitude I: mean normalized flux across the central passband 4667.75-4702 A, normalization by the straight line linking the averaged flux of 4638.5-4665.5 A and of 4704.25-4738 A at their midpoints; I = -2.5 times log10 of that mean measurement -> 0.01 mag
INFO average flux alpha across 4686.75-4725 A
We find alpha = 16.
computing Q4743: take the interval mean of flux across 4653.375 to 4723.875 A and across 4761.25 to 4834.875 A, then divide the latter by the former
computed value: 0.98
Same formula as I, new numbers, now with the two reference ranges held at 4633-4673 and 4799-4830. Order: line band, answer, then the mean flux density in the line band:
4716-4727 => 0.045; 15.8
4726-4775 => 0.045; 15.7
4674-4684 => 0.054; 15.7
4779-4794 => 0.052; 15.5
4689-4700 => 0.016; 16.3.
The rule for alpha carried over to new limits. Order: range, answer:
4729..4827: 15.8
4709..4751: 15.8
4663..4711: 16.1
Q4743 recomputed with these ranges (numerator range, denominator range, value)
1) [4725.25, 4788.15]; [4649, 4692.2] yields 0.96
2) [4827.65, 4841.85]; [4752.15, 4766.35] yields 1.05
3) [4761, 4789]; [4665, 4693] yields 0.96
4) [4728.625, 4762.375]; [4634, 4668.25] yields 0.95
